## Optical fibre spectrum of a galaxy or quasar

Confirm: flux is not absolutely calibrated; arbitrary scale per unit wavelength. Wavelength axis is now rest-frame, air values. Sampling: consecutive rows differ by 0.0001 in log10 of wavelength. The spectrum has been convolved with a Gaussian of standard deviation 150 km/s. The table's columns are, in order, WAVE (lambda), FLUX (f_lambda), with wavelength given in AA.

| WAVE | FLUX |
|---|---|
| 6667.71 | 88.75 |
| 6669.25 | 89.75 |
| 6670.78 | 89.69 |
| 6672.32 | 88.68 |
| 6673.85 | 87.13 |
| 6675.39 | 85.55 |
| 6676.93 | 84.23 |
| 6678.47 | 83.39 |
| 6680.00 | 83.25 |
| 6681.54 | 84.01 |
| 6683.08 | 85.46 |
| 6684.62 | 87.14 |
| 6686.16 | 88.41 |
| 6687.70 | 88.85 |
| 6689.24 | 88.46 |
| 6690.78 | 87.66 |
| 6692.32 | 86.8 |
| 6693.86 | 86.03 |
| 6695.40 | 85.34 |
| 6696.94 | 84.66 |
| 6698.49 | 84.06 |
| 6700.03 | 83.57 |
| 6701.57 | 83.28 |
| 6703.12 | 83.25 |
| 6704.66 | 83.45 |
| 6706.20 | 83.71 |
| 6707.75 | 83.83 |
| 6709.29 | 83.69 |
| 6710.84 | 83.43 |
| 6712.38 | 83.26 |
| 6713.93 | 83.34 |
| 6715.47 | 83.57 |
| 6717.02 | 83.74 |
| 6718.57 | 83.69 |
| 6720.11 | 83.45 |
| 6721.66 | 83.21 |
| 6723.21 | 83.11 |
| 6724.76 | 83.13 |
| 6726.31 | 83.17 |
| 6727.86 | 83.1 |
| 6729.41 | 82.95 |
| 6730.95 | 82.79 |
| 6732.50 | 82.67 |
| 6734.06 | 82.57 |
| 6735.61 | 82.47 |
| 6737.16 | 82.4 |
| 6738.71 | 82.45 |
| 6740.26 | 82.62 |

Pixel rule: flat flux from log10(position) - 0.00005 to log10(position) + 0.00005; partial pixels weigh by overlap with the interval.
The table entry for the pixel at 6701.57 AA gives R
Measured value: 83.28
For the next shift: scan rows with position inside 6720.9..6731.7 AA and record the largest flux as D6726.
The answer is 83.21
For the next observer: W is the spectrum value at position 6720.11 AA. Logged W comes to 83.45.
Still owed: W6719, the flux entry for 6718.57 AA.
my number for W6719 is 83.69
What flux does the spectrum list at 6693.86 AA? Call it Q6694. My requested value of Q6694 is 86.03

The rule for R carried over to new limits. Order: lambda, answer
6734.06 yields 82.57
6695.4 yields 85.34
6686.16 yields 88.41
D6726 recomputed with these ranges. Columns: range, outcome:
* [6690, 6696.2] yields 87.66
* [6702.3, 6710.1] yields 83.83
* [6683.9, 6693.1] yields 88.85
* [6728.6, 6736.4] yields 82.95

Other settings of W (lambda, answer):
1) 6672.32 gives 88.68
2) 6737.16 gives 82.4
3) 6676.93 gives 84.23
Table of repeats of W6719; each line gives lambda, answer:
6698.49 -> 84.06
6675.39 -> 85.55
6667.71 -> 88.75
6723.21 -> 83.11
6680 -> 83.25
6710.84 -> 83.43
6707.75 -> 83.83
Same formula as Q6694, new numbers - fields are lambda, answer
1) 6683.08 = 85.46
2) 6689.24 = 88.46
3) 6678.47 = 83.39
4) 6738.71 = 82.45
